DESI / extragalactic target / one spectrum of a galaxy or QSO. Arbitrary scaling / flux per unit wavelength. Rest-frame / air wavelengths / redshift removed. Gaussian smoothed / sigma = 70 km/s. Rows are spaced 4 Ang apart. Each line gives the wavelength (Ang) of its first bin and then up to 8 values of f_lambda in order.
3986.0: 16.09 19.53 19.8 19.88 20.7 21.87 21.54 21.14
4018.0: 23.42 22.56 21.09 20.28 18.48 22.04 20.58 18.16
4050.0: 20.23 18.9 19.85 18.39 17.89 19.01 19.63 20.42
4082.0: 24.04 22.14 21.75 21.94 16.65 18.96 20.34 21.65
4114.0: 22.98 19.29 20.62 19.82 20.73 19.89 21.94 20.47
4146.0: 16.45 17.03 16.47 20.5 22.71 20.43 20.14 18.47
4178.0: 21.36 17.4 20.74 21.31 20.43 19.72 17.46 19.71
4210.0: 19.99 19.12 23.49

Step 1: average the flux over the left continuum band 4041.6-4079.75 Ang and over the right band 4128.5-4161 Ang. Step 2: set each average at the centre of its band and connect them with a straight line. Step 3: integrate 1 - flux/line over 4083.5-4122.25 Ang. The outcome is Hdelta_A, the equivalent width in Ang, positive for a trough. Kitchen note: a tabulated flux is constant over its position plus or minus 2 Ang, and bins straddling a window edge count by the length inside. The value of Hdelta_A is -2.86 Ang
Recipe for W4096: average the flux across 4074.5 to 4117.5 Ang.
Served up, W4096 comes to 21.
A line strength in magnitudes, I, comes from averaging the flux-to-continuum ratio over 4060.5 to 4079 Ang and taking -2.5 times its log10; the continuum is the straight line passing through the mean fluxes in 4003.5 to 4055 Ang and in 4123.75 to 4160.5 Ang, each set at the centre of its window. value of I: 0.07 mag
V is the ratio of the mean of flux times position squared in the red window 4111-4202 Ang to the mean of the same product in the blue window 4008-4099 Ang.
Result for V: 1.0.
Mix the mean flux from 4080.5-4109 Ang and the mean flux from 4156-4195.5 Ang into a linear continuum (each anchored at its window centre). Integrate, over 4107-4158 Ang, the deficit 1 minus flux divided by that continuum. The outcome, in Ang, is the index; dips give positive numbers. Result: 1.93 Ang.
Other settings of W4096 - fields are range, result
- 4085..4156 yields 19.9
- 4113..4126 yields 20.6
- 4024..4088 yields 20.1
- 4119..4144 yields 20.5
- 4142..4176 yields 19.1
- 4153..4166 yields 20.2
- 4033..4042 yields 20.5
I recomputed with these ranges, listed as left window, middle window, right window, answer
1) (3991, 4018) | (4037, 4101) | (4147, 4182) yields 0.02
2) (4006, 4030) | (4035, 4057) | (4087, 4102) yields 0.07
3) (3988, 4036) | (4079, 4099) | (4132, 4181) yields -0.07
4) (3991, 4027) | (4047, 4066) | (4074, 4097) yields 0.13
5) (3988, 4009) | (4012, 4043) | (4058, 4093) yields -0.04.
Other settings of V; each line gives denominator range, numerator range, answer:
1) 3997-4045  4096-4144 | 1.01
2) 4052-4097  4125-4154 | 0.98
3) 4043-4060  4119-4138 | 1.09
